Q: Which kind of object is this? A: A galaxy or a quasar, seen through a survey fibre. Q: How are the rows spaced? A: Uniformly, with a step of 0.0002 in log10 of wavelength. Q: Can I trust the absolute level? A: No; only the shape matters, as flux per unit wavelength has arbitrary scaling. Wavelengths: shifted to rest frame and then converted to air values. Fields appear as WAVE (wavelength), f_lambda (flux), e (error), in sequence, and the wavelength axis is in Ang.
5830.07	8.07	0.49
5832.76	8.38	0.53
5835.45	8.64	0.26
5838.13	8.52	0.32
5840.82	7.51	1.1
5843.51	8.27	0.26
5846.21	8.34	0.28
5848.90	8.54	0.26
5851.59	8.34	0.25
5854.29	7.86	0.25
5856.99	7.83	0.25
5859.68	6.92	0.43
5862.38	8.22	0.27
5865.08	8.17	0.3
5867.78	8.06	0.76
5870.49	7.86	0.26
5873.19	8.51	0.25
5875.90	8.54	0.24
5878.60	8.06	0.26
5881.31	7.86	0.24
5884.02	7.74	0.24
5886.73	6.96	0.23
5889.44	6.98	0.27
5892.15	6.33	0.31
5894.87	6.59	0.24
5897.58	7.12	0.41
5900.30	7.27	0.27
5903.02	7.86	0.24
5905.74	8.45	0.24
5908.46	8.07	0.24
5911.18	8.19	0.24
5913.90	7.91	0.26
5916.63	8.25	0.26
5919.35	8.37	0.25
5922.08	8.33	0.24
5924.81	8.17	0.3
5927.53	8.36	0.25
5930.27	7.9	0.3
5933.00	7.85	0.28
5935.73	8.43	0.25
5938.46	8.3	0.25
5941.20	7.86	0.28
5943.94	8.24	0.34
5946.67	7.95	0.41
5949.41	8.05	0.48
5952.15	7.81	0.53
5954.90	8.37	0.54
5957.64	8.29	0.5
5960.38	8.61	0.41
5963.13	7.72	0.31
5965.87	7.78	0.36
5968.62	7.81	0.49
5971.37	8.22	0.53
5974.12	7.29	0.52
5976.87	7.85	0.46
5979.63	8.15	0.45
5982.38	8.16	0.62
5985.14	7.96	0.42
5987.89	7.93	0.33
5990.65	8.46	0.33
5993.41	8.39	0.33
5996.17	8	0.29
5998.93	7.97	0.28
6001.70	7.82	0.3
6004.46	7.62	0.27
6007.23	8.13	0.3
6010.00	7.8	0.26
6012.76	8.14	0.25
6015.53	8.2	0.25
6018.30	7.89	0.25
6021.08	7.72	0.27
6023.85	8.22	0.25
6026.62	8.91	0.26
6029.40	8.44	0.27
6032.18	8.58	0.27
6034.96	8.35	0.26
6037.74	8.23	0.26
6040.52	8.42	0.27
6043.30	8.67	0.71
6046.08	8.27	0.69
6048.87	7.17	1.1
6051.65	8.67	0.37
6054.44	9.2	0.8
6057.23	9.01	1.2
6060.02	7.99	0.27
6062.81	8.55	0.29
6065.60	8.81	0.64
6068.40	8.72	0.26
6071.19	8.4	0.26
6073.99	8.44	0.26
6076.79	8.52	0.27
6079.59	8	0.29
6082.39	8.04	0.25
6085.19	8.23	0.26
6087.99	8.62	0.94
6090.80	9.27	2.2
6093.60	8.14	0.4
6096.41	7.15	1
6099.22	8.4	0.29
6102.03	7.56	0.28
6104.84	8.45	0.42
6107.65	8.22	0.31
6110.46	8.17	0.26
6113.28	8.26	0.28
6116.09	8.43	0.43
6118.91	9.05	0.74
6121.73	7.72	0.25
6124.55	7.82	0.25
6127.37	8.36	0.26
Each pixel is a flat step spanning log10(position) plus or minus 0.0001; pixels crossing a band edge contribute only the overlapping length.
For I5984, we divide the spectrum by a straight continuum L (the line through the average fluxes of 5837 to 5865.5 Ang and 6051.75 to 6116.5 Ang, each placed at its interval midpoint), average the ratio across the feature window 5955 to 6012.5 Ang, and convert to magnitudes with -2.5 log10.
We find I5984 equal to 0.03 mag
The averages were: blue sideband 8.04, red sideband 8.38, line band 8.01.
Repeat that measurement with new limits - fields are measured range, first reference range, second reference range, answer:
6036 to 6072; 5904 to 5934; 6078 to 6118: -0.03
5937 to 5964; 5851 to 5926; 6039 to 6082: -0.01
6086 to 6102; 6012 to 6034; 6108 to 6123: 0.01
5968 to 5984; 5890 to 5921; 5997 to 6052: 0.00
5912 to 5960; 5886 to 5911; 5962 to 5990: -0.07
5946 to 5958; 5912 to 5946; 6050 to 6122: 0.02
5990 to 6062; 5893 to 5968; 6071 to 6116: -0.01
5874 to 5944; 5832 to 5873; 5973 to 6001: 0.03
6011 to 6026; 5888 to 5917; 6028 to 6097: 0.01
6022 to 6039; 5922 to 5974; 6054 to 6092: -0.01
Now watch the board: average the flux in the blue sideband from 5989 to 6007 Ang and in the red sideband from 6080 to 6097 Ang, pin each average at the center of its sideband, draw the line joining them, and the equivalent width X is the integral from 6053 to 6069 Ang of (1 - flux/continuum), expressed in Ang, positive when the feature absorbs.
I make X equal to -1.0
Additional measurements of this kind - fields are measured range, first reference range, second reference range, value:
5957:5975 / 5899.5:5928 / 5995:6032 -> 0.30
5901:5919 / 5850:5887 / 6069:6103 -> -0.21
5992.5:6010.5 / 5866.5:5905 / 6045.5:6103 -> 0.19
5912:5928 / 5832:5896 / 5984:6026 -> -0.57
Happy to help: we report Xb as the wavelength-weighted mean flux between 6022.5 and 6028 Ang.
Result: 8.57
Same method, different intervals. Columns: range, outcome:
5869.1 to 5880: 8.24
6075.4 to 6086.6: 8.2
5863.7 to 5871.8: 8.03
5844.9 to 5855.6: 8.27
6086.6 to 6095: 8.68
